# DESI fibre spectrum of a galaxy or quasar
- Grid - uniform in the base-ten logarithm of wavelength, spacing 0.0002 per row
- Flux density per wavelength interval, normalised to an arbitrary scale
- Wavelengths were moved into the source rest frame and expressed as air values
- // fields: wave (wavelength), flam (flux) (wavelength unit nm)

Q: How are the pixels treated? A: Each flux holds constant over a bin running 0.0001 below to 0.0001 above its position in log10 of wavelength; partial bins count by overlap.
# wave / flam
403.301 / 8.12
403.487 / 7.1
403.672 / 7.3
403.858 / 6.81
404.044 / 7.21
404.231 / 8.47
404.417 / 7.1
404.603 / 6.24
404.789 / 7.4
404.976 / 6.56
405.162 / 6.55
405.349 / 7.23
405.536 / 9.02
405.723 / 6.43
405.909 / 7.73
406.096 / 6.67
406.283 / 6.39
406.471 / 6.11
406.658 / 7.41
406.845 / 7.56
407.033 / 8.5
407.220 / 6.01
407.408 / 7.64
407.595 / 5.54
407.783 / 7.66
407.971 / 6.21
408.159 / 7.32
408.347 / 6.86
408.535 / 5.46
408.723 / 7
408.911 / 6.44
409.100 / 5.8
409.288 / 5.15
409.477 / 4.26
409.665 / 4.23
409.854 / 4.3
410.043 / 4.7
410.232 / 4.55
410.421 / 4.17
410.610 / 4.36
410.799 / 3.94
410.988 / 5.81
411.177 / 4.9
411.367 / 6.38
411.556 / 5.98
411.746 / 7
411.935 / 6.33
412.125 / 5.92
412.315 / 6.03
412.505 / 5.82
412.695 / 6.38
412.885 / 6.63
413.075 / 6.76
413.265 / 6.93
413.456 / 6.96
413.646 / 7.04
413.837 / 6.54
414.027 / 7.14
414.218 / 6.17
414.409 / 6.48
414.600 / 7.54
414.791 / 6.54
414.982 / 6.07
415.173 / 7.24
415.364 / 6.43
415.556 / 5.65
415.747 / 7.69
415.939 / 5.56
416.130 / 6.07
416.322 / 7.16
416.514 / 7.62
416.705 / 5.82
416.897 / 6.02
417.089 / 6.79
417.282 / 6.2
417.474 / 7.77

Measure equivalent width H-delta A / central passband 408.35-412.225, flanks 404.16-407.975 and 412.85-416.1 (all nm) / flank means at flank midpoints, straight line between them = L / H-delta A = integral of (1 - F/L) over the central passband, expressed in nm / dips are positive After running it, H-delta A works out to 0.84 nm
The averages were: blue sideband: 7.08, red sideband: 6.66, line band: 5.37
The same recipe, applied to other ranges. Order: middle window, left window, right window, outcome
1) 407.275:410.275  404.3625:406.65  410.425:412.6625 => 0.21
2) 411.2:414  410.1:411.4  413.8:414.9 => -0.33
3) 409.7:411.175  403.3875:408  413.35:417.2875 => 0.49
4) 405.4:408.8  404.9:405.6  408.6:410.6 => -0.36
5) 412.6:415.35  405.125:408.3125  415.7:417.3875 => -0.03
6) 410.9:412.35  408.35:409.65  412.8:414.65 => 0.06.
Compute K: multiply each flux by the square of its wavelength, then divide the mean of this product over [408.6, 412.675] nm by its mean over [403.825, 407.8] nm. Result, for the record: 0.78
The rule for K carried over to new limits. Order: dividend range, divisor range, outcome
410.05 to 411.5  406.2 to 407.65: 0.72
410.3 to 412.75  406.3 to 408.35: 0.82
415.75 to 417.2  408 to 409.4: 1.08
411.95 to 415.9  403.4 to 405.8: 0.96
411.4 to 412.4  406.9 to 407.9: 0.91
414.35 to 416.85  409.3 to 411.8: 1.37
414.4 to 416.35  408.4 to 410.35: 1.30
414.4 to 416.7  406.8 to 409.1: 1.02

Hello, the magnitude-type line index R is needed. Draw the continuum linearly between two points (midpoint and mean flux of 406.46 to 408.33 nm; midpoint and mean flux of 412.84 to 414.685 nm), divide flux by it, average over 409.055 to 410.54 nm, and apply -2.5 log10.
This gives 0.45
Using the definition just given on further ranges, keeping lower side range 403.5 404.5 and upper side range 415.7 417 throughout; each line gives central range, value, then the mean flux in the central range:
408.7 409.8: 0.30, 5.34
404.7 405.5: 0.03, 7.08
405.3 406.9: 0.01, 7.16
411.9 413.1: 0.09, 6.23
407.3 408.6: 0.06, 6.69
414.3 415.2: -0.02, 6.73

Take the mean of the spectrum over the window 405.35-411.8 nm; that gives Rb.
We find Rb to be 6.11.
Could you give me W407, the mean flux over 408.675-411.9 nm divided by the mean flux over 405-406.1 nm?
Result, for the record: 0.72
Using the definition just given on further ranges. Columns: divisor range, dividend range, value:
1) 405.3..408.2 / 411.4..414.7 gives 0.93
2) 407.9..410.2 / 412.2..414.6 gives 1.18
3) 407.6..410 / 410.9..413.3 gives 1.06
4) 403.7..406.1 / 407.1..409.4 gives 0.89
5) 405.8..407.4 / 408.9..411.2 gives 0.67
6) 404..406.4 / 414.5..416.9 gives 0.92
